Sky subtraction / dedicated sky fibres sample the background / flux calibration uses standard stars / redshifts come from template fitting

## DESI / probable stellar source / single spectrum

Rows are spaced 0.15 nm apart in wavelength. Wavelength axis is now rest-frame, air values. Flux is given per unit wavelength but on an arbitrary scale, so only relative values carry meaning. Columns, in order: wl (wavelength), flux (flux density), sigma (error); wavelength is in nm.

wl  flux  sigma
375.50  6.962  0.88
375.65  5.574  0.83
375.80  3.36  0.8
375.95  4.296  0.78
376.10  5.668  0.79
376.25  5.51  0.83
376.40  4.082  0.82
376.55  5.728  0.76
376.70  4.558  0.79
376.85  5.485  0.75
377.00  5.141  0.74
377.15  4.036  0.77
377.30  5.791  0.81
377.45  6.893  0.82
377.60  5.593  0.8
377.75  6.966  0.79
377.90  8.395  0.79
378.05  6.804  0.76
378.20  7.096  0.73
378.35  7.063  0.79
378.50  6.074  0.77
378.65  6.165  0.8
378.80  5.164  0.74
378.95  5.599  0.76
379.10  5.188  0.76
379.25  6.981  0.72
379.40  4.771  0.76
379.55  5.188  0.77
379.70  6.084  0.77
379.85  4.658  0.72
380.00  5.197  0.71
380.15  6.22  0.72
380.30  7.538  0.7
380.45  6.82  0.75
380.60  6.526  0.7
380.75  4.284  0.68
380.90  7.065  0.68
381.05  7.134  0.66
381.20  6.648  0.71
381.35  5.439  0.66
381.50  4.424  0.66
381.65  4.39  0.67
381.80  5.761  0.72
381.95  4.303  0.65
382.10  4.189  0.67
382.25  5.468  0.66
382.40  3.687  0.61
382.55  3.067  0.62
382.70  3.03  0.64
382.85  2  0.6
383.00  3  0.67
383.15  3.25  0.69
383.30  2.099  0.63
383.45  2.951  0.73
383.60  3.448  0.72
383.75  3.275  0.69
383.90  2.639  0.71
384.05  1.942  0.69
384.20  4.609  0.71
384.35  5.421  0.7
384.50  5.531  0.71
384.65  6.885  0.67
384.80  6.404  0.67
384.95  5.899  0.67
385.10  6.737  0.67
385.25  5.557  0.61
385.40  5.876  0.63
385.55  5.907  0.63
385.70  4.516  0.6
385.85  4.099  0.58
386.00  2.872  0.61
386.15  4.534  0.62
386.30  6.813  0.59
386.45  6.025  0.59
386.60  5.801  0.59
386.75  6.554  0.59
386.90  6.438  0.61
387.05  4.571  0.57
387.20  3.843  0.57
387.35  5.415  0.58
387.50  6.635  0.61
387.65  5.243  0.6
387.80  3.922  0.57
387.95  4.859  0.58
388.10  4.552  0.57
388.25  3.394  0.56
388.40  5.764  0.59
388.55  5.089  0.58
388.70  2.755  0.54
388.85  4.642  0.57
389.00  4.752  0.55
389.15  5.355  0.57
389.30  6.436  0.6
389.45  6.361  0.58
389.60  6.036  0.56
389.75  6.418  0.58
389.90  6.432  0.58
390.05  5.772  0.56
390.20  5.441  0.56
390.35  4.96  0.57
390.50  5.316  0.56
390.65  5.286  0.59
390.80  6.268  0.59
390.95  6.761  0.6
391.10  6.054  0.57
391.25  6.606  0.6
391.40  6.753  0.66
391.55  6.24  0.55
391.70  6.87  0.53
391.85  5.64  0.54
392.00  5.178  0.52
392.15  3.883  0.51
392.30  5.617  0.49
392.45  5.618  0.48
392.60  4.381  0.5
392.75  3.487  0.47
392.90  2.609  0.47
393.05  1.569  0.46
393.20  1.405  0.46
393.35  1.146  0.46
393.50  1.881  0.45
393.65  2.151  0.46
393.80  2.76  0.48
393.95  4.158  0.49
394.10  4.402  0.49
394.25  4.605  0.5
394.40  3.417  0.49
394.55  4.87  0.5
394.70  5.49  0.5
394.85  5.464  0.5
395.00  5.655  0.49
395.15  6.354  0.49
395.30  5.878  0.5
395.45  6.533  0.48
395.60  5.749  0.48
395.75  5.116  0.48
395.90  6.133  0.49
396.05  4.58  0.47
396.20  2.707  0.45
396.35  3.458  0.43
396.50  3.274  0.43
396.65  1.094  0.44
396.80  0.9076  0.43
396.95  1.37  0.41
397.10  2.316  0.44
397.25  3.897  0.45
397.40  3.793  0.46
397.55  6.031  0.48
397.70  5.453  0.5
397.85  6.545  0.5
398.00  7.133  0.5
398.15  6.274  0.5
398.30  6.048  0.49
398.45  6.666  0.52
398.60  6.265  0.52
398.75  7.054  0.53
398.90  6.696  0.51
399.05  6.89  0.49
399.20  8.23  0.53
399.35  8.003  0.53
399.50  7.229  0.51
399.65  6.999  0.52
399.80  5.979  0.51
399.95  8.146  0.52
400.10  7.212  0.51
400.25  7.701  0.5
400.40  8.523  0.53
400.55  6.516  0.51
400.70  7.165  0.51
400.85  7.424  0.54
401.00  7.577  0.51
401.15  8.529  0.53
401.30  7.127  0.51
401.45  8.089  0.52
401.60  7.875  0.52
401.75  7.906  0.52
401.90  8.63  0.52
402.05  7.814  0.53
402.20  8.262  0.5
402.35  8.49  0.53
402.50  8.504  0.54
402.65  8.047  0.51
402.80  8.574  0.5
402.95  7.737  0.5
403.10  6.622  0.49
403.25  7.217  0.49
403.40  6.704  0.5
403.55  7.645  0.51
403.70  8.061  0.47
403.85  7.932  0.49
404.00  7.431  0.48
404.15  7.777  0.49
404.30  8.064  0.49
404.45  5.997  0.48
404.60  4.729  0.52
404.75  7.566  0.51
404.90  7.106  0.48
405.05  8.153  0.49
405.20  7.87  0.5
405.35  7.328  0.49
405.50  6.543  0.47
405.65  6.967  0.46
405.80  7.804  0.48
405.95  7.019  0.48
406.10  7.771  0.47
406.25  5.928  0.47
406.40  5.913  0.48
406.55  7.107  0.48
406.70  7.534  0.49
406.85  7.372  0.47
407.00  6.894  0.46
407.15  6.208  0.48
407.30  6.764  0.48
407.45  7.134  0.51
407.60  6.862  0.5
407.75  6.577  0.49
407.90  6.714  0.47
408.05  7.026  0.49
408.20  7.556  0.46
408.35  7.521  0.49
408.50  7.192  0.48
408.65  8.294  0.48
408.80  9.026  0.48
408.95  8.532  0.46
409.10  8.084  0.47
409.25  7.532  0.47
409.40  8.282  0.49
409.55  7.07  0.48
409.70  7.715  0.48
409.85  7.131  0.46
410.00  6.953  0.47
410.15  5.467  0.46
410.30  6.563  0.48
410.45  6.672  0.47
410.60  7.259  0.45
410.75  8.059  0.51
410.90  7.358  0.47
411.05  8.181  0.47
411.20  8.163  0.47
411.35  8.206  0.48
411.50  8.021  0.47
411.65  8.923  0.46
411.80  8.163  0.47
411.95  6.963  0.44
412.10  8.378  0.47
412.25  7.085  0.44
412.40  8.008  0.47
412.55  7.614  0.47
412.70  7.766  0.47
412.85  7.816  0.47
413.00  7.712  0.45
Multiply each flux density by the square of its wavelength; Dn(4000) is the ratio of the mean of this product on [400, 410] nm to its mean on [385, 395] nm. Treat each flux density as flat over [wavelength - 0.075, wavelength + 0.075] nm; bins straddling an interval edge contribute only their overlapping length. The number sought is 1.63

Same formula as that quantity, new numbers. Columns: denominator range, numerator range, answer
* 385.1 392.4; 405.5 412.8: 1.51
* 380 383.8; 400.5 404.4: 1.85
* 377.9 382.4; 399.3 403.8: 1.48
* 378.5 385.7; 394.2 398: 0.96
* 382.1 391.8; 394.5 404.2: 1.37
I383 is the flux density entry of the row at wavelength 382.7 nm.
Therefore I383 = 3.03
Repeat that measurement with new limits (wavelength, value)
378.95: 5.599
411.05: 8.181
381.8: 5.761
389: 4.752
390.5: 5.316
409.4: 8.282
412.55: 7.614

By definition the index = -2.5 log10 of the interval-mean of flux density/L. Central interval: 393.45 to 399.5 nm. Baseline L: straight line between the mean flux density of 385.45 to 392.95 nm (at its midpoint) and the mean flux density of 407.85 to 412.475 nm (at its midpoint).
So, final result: 0.24 mag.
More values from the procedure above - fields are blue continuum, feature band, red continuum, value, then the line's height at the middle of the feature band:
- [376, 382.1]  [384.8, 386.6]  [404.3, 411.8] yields 0.14 mag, 6.13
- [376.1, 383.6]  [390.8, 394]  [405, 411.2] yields 0.37 mag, 6.17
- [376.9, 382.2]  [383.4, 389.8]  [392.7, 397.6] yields -0.03 mag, 4.91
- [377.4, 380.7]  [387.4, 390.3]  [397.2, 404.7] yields 0.26 mag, 6.65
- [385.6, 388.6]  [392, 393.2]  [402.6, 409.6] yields 0.44 mag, 5.71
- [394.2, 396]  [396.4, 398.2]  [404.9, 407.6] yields 0.41 mag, 5.76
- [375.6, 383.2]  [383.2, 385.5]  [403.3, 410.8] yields 0.23 mag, 5.7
